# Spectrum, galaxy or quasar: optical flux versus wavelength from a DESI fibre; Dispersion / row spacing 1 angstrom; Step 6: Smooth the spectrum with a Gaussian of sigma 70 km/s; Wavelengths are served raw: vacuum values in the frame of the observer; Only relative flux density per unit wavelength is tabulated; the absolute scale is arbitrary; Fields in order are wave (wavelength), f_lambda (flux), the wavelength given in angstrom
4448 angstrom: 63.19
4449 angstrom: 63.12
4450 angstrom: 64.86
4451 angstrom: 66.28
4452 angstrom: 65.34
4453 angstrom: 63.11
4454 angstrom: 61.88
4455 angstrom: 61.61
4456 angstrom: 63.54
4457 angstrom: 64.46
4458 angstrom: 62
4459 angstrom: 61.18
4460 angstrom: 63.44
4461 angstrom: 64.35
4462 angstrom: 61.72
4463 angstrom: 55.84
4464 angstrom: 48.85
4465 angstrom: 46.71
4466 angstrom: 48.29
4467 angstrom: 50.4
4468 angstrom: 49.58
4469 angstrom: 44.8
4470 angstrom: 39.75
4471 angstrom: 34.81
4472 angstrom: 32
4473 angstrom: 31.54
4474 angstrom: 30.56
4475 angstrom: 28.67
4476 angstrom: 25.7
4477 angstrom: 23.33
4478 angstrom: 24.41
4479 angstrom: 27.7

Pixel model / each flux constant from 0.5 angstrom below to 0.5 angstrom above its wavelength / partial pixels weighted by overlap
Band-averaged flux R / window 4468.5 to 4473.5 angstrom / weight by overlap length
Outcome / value 36.6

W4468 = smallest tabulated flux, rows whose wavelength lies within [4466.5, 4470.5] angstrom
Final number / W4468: 39.75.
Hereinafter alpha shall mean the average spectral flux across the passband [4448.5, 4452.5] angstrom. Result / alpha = 64.9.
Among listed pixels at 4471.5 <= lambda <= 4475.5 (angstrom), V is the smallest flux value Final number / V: 28.67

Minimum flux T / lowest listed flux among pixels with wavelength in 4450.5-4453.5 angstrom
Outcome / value 63.11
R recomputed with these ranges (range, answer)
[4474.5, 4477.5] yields 25.9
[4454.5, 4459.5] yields 62.6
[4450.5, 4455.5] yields 63.6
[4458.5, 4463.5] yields 61.3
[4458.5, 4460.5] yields 62.3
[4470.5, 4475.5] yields 31.5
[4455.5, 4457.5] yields 64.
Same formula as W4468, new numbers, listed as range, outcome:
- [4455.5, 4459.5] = 61.18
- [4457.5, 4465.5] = 46.71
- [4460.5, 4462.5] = 61.72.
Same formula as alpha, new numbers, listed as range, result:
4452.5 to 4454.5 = 62.5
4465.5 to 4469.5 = 48.3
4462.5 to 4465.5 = 50.5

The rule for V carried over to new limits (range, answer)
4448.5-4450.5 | 63.12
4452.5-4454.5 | 61.88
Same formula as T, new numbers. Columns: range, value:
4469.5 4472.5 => 32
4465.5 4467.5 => 48.29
